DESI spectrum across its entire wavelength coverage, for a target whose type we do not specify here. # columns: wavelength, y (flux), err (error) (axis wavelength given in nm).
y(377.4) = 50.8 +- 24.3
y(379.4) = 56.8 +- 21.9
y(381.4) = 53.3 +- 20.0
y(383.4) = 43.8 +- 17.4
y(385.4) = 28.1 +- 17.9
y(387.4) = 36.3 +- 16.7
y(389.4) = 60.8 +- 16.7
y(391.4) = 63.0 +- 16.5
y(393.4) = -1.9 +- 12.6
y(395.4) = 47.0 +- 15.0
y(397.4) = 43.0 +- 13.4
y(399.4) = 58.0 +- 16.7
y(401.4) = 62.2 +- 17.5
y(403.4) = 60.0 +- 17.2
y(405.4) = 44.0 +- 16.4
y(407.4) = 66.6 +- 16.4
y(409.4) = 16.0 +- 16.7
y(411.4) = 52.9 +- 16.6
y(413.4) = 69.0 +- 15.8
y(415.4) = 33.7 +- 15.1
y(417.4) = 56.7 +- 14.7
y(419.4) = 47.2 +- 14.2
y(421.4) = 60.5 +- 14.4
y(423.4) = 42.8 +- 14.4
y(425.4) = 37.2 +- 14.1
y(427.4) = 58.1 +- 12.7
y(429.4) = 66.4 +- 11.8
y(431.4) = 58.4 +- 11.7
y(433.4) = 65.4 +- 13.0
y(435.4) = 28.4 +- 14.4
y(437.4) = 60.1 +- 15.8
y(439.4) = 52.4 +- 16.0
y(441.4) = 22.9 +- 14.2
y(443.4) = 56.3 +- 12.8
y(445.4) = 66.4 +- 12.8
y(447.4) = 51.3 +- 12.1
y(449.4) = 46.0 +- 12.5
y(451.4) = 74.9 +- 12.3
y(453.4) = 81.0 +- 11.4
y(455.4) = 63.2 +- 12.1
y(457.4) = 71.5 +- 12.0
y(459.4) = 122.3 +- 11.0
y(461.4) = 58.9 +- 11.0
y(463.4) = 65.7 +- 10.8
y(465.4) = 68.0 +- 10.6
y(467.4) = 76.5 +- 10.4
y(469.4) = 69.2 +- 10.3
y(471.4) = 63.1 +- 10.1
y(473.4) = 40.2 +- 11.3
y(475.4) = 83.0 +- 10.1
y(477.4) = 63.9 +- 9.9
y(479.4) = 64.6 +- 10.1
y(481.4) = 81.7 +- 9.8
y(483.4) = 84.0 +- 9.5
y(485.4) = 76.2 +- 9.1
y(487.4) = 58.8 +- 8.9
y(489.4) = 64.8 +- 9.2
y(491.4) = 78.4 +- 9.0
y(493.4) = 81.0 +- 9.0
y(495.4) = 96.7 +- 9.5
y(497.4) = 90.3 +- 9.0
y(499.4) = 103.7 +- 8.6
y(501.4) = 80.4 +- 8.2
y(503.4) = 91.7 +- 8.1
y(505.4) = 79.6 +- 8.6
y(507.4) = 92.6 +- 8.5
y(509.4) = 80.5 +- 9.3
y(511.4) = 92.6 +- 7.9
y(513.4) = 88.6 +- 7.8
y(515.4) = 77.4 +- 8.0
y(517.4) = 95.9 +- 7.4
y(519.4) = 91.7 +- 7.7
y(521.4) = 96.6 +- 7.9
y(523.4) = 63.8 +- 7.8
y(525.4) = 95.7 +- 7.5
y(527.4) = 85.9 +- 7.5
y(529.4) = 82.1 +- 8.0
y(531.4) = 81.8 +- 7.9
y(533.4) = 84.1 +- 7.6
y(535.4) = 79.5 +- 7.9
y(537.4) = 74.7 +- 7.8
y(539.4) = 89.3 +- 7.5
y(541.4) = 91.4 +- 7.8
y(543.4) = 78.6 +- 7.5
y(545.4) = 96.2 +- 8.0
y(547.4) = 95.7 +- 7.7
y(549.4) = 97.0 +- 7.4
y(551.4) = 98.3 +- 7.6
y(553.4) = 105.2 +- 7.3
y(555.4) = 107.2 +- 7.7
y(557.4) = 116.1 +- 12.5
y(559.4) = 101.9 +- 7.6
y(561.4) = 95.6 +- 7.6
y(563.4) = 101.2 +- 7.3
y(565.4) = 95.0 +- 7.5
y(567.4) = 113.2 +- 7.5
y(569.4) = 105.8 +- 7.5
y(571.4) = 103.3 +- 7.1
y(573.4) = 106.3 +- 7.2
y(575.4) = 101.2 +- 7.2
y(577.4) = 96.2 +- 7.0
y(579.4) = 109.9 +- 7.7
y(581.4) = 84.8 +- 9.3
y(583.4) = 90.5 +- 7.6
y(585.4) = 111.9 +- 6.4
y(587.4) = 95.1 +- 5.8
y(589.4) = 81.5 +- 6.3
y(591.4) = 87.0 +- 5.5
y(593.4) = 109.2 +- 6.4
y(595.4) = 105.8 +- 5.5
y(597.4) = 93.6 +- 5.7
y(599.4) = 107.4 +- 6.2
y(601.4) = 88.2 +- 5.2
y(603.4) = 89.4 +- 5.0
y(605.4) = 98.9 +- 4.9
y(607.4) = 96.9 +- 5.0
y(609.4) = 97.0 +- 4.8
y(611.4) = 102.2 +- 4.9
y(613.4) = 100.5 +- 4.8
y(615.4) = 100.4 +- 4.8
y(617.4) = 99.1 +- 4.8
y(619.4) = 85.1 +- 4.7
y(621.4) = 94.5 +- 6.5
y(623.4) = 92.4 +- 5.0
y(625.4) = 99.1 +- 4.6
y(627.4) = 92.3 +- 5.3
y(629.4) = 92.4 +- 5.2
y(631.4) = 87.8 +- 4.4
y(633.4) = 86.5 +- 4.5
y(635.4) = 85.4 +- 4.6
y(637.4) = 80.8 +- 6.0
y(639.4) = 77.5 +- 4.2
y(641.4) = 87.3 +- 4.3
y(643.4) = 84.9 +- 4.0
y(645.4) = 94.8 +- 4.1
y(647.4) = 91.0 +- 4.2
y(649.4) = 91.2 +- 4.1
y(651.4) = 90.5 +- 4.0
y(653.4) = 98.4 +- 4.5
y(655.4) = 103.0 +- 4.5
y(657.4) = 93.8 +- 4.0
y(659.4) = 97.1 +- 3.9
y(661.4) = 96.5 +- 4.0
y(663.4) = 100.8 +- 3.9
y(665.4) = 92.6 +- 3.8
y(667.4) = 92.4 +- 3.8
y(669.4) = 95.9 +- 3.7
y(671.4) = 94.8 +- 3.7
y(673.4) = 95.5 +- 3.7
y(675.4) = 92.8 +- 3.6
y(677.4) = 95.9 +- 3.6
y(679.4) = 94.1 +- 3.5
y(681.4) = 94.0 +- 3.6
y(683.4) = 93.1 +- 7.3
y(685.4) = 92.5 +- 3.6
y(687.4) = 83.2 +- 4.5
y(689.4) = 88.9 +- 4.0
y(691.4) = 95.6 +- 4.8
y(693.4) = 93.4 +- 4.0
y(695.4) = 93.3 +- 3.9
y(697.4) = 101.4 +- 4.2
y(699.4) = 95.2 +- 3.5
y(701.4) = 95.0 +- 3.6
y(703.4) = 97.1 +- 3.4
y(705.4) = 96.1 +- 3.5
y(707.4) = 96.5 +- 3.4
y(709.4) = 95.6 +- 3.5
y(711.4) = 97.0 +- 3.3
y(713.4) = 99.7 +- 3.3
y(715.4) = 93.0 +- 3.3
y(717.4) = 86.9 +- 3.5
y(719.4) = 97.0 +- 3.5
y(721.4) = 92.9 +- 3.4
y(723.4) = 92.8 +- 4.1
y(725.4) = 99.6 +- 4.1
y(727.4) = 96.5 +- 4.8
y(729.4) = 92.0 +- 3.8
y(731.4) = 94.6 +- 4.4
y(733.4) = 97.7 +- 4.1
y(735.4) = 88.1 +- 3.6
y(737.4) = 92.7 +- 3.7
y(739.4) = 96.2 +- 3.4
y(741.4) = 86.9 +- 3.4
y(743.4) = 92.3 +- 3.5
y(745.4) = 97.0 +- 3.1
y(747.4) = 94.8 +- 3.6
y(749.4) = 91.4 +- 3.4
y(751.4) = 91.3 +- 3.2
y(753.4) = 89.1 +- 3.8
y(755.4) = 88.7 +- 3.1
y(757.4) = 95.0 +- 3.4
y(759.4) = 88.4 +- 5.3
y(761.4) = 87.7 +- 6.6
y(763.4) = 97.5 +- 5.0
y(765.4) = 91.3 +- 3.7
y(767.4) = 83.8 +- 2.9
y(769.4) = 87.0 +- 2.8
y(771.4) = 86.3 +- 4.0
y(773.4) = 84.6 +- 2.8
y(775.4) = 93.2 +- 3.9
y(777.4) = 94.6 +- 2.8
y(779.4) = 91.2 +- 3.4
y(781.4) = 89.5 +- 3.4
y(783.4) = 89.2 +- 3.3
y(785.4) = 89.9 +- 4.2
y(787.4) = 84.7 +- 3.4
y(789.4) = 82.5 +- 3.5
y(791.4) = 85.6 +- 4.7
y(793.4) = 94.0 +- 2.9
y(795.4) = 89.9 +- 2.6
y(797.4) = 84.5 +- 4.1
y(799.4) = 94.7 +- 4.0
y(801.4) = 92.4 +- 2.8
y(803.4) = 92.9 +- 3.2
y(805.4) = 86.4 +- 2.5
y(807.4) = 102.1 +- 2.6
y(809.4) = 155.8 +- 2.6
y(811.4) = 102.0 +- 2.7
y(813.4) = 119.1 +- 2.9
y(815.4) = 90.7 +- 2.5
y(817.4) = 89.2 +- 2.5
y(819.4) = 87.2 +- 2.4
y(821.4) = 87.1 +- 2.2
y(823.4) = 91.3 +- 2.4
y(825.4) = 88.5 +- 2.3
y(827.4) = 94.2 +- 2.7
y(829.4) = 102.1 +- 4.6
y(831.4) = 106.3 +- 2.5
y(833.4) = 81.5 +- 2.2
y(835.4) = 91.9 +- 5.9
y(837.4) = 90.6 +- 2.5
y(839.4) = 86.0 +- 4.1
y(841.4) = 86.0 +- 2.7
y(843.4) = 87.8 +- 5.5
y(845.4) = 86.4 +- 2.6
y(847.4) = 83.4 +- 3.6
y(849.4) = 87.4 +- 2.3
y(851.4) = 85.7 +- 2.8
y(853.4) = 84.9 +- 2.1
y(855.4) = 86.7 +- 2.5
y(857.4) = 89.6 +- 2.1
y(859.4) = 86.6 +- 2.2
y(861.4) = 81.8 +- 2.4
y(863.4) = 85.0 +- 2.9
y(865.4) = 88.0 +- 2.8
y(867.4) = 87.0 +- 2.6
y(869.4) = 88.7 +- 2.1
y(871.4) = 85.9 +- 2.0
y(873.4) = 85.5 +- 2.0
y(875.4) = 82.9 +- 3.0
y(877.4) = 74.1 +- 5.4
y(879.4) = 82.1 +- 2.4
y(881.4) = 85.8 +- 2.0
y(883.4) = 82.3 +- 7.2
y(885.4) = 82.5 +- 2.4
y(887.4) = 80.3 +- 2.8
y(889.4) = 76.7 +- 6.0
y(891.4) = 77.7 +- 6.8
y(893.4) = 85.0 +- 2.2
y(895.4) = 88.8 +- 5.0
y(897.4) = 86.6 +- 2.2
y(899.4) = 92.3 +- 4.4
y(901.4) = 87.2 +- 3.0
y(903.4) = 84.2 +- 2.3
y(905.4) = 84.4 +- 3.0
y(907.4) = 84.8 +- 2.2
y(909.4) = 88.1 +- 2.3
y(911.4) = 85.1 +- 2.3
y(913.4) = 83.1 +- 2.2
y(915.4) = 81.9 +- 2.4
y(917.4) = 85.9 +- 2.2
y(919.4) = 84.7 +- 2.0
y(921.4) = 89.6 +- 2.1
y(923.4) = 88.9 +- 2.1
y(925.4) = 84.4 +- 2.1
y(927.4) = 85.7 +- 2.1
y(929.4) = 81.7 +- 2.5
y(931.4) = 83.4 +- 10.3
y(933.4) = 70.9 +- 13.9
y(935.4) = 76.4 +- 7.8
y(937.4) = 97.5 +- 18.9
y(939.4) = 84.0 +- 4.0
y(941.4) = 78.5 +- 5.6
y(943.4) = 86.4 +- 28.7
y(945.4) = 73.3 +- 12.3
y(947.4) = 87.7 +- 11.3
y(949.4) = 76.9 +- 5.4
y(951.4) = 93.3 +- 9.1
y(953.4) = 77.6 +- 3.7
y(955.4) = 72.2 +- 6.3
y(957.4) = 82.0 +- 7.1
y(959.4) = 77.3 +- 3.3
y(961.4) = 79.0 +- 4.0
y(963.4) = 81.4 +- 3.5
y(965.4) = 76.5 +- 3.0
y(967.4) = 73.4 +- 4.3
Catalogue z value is 0.23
